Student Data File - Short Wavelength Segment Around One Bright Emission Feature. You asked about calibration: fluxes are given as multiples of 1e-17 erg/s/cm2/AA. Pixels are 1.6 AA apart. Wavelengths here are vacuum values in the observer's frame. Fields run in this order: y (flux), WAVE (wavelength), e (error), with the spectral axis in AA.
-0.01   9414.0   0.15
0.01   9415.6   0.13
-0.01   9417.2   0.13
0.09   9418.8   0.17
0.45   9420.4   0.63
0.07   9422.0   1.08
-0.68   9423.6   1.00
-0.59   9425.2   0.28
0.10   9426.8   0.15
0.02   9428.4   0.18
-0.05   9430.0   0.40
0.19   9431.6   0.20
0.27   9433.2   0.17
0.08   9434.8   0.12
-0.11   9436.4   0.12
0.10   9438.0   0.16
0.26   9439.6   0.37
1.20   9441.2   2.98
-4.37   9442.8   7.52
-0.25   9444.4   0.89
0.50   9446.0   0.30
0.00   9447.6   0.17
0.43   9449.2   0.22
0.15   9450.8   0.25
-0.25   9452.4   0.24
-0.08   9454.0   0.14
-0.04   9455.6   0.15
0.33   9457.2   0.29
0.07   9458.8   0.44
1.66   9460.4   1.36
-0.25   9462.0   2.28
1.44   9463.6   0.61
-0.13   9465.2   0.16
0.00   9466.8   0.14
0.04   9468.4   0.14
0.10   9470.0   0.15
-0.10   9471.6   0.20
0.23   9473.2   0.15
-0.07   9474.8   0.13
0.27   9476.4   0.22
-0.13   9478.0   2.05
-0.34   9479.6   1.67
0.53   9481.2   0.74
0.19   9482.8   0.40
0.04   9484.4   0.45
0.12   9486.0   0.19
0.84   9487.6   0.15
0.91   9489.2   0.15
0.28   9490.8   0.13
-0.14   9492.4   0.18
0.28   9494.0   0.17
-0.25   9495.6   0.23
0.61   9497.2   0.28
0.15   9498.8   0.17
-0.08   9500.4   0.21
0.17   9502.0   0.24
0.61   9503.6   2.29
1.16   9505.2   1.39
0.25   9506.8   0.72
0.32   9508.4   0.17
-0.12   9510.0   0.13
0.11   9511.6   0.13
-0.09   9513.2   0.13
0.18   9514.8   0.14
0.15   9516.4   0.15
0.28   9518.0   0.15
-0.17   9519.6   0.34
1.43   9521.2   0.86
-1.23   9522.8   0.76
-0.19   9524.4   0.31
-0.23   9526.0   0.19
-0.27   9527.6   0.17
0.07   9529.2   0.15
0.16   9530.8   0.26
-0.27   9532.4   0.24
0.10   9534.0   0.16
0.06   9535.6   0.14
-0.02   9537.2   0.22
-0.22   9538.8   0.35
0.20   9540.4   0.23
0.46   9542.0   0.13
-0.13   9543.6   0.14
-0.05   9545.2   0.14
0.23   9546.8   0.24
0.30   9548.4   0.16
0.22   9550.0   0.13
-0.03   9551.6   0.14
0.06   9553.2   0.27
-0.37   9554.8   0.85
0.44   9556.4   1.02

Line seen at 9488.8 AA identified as H-beta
